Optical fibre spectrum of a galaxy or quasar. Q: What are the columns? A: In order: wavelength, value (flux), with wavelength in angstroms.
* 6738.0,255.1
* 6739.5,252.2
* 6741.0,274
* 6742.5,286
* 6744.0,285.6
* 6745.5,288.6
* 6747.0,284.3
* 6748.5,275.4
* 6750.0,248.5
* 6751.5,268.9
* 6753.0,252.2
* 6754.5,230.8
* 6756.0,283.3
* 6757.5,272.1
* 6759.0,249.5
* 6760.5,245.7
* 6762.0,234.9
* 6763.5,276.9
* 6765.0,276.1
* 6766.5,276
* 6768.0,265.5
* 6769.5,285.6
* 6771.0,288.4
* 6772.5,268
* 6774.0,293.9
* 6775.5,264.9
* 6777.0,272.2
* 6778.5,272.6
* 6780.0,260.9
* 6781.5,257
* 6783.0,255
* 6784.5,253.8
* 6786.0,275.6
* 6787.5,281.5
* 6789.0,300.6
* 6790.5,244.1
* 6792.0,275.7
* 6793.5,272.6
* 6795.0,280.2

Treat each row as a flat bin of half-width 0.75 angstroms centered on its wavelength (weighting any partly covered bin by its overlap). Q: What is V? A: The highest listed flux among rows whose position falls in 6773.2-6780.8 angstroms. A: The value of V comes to 293.9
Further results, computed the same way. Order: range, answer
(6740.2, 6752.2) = 288.6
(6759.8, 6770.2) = 285.6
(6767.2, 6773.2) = 288.4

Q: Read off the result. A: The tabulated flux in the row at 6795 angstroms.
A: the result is 280.2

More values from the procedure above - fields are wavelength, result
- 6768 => 265.5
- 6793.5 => 272.6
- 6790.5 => 244.1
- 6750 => 248.5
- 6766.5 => 276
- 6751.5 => 268.9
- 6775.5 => 264.9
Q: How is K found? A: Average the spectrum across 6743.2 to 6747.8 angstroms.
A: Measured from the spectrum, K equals 286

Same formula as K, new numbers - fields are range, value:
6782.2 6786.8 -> 262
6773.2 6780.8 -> 273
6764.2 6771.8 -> 278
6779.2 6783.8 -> 258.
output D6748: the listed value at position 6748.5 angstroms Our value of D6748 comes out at 275.4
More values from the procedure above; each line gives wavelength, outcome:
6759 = 249.5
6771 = 288.4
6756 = 283.3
